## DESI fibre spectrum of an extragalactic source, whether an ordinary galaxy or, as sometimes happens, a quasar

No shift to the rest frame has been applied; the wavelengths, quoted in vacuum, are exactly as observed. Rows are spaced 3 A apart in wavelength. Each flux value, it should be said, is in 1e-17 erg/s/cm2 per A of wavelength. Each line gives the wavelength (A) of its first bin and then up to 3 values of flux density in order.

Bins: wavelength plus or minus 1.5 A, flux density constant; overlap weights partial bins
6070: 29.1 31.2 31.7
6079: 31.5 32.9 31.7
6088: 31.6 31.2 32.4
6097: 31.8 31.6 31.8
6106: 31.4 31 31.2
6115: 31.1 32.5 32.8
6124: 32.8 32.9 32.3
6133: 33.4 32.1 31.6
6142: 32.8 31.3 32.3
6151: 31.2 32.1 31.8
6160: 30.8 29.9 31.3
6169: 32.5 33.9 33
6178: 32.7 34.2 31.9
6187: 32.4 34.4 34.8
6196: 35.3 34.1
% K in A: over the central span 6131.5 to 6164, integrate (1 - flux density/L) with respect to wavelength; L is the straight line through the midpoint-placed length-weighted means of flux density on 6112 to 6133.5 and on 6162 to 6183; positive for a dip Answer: 0.7 A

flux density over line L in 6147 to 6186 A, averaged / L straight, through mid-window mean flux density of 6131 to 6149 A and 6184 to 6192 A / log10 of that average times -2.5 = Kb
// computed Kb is 0.02 mag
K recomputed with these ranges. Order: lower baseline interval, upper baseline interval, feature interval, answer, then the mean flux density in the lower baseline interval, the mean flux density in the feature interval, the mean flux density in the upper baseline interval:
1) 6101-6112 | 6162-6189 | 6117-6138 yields -0.6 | 31.4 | 32.7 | 32.5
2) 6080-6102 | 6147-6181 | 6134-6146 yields 0.0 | 31.9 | 32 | 32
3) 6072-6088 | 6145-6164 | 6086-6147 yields -0.7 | 31.8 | 32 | 31.4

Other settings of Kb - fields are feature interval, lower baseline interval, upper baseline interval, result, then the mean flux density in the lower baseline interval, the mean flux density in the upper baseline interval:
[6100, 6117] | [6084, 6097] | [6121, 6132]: 0.03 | 31.7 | 32.7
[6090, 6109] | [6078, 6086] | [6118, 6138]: 0.02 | 32.1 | 32.7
